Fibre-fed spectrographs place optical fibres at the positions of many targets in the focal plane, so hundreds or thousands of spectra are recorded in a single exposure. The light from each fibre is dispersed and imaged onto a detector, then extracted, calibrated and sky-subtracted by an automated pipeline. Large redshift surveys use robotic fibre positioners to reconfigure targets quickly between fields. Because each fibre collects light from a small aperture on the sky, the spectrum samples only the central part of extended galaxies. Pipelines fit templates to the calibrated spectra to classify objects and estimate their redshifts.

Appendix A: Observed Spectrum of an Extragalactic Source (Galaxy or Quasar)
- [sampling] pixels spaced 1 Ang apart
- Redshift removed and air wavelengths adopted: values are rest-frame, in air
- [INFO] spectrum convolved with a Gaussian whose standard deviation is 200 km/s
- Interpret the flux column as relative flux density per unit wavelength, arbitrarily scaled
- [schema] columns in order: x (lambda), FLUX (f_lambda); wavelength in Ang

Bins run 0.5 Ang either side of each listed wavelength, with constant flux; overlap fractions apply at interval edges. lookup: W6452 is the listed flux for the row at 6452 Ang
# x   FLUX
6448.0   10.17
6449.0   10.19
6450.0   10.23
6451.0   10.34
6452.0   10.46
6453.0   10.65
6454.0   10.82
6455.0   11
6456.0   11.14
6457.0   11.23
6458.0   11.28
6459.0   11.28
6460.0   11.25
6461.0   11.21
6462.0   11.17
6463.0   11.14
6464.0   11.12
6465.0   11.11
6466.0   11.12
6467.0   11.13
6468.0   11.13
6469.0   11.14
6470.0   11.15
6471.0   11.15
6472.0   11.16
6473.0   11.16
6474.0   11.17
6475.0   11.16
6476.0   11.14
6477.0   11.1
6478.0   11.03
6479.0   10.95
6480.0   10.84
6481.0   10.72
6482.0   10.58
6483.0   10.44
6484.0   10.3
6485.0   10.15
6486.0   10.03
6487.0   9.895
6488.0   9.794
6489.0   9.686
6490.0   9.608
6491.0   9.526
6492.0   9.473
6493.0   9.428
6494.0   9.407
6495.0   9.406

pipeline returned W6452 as 10.46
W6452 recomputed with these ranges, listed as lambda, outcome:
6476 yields 11.14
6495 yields 9.406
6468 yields 11.13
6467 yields 11.13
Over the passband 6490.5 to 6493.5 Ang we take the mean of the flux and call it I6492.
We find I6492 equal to 9.48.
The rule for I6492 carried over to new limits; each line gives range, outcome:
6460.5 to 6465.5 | 11.2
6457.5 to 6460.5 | 11.3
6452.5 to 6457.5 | 11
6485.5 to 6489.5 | 9.85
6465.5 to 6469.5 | 11.1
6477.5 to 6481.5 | 10.9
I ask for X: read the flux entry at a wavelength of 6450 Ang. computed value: 10.23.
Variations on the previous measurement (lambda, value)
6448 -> 10.17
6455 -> 11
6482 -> 10.58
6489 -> 9.686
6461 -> 11.21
